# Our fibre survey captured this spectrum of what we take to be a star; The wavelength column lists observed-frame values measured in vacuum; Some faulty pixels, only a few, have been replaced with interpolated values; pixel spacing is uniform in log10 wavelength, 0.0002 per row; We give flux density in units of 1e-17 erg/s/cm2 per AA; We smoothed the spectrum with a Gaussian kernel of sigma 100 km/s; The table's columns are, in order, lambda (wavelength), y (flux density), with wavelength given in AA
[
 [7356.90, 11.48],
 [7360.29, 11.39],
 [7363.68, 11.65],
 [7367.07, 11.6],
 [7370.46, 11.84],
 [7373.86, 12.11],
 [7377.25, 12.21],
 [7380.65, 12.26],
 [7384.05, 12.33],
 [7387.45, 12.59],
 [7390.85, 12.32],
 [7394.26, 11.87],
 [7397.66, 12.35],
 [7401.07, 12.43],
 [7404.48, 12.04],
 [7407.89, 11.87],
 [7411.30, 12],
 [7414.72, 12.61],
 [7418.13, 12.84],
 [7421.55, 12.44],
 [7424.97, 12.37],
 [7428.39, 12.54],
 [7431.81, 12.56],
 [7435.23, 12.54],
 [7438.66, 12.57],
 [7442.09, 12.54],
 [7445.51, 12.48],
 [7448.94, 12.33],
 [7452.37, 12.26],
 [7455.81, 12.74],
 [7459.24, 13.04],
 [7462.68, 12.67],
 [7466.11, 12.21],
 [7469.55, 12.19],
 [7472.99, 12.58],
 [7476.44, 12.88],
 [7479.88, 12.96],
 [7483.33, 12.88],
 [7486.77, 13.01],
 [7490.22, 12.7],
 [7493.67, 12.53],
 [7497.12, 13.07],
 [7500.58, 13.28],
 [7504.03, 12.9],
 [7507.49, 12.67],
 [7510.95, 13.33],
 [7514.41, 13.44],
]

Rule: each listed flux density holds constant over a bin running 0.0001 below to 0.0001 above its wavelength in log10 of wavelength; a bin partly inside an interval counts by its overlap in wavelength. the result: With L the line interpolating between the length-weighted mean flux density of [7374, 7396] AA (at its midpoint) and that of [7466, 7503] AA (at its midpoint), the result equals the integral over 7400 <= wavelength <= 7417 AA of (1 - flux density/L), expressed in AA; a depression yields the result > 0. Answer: 0.2 AA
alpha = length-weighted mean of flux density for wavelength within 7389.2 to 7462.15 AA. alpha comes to 12.4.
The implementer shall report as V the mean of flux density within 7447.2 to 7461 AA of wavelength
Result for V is 12.6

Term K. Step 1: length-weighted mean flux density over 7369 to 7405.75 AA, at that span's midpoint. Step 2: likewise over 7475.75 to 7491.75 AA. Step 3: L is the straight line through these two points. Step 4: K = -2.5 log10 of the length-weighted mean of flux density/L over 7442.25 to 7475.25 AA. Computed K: 0.02 mag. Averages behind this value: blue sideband 12.2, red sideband 12.9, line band 12.5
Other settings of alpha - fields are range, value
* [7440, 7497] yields 12.6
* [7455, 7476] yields 12.6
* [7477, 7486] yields 12.9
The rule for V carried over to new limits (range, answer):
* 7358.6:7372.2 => 11.6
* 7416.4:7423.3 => 12.6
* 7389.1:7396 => 12.1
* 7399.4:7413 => 12.1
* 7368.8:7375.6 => 12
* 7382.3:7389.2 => 12.5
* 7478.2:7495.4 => 12.8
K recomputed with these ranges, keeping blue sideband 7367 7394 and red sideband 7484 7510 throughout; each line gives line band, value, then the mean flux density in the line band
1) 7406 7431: 0.002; 12.4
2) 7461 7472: 0.028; 12.4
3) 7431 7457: 0.006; 12.5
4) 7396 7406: 0.003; 12.3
